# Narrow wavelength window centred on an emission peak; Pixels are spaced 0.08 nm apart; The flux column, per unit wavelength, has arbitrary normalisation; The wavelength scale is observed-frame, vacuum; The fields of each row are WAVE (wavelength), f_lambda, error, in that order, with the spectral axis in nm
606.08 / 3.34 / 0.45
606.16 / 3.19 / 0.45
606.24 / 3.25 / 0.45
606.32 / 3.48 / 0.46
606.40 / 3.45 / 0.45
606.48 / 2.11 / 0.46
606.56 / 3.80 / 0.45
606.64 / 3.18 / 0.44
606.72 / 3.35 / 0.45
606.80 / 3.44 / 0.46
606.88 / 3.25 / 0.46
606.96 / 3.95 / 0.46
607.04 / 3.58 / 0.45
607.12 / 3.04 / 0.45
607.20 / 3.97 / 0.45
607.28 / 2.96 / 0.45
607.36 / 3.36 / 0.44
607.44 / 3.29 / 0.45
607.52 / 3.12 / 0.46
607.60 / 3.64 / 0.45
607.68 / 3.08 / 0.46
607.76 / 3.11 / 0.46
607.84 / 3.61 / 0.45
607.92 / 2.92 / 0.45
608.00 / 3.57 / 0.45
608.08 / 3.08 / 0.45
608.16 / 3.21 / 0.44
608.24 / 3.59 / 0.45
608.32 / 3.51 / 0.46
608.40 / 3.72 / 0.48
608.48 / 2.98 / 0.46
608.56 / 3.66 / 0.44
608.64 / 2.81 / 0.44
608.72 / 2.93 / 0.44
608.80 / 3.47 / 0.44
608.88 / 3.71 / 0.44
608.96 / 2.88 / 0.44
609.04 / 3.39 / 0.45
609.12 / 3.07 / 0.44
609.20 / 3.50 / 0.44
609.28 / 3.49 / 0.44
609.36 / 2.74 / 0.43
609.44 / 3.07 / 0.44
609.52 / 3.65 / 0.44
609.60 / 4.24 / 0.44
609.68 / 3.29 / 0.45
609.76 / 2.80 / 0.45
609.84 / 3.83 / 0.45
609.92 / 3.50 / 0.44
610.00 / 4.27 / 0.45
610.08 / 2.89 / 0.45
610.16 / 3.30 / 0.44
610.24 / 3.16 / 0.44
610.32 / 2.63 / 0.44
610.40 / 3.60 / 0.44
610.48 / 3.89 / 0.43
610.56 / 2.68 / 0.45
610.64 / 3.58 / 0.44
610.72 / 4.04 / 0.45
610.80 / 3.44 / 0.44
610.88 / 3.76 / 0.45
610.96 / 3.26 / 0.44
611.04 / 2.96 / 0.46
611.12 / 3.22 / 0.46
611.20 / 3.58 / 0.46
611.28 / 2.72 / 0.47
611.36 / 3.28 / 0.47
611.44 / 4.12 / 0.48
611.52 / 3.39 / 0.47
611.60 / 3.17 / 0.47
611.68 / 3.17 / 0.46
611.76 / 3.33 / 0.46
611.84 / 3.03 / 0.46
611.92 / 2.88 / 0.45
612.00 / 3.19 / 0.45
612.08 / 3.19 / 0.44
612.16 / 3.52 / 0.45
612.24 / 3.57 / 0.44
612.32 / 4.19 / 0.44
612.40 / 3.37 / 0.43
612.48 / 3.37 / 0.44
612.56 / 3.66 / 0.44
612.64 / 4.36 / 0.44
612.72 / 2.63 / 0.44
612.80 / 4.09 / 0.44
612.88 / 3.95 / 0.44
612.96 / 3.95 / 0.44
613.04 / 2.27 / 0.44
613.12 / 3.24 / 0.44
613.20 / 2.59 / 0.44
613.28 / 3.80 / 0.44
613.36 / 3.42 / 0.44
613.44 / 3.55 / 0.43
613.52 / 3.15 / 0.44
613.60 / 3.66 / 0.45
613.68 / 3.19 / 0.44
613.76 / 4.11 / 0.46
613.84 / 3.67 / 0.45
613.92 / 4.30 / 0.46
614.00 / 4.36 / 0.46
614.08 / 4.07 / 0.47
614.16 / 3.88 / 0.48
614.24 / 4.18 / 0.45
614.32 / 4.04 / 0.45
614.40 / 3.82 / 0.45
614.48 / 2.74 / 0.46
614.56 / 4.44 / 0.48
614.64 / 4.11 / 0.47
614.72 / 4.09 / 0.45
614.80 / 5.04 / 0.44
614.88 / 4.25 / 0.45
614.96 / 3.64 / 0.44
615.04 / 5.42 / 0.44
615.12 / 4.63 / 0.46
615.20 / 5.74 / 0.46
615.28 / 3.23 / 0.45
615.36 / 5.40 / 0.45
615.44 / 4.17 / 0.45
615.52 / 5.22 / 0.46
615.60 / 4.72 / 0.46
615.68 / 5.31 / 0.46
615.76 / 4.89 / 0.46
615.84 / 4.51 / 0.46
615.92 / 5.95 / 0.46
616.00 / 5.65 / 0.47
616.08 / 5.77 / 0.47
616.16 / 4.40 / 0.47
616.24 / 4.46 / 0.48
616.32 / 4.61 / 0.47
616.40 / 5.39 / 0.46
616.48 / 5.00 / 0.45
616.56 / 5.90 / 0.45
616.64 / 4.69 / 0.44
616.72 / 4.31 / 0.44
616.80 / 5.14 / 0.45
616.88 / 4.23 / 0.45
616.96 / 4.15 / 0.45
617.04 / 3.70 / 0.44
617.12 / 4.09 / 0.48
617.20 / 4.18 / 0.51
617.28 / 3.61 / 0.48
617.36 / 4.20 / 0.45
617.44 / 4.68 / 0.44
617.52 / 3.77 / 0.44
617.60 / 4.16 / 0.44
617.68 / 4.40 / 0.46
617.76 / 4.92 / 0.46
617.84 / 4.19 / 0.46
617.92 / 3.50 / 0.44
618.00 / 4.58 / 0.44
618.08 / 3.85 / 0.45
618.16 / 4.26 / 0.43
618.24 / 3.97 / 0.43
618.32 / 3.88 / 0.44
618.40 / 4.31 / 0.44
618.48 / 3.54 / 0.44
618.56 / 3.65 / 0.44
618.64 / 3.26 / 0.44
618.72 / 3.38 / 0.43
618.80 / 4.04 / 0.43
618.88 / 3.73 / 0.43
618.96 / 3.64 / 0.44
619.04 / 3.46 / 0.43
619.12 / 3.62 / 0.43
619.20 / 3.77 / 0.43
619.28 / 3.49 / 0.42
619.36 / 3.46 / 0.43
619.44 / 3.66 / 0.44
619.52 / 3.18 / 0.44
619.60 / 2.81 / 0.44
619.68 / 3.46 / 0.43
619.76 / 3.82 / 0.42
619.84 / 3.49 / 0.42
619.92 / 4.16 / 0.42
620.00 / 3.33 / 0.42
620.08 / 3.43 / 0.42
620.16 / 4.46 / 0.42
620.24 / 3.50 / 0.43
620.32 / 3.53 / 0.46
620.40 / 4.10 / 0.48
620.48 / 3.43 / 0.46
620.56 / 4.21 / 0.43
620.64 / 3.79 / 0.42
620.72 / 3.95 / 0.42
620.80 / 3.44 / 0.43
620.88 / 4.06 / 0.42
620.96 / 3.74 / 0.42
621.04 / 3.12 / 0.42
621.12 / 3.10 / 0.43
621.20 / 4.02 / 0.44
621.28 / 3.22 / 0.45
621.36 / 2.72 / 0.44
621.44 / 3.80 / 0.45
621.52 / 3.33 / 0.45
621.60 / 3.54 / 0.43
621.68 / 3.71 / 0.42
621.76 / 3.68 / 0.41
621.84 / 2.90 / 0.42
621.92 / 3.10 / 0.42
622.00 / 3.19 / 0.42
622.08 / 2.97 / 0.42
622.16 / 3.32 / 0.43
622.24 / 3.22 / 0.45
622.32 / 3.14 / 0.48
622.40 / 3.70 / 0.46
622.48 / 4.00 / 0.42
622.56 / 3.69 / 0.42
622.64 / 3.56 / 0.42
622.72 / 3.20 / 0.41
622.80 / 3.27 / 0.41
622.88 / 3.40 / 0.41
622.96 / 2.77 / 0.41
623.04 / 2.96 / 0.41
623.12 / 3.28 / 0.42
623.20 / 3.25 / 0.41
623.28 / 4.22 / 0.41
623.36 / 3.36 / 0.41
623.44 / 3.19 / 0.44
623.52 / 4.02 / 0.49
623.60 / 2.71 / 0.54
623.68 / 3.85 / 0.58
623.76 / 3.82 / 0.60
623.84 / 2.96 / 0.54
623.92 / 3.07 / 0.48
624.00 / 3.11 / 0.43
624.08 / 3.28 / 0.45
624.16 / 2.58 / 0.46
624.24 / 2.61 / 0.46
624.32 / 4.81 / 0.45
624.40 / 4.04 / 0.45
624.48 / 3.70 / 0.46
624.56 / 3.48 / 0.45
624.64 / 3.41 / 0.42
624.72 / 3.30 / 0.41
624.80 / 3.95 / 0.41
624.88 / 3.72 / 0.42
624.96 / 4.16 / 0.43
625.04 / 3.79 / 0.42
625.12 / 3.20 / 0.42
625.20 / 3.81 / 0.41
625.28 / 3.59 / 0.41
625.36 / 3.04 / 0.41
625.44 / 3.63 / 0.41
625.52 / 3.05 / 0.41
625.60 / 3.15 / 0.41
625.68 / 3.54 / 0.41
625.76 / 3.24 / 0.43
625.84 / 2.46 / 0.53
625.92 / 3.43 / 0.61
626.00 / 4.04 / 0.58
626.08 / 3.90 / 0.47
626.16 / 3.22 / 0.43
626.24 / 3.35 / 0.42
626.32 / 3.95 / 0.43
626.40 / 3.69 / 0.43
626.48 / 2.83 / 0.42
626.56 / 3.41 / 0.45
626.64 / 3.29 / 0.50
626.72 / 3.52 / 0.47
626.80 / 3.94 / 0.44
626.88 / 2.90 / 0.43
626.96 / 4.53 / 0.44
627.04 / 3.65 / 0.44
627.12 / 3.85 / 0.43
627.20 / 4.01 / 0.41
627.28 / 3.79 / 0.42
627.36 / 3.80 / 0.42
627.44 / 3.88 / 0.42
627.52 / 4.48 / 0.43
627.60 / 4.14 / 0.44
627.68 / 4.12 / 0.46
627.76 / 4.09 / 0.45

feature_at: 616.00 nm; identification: H-beta 4861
